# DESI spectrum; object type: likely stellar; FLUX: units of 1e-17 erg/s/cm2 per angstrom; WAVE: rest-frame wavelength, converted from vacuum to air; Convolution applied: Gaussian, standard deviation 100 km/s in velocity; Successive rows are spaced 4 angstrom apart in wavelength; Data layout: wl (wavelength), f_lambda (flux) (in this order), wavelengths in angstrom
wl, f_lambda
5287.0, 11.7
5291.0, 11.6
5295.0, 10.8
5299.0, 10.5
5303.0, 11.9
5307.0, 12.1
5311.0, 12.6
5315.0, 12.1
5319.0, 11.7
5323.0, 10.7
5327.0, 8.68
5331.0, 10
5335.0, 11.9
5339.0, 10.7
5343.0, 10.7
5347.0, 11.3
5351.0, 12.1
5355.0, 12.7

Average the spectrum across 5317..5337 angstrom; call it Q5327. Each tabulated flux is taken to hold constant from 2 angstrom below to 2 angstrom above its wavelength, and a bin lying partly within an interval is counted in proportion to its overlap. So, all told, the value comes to 10.6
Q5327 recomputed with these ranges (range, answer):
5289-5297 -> 11.2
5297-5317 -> 11.8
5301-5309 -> 12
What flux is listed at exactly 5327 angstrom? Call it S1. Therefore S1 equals 8.68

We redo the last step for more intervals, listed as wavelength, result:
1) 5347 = 11.3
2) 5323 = 10.7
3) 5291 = 11.6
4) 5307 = 12.1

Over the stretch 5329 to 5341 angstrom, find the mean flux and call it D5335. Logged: 10.9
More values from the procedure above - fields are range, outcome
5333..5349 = 11.2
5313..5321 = 11.9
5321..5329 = 9.69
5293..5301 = 10.7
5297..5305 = 11.2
